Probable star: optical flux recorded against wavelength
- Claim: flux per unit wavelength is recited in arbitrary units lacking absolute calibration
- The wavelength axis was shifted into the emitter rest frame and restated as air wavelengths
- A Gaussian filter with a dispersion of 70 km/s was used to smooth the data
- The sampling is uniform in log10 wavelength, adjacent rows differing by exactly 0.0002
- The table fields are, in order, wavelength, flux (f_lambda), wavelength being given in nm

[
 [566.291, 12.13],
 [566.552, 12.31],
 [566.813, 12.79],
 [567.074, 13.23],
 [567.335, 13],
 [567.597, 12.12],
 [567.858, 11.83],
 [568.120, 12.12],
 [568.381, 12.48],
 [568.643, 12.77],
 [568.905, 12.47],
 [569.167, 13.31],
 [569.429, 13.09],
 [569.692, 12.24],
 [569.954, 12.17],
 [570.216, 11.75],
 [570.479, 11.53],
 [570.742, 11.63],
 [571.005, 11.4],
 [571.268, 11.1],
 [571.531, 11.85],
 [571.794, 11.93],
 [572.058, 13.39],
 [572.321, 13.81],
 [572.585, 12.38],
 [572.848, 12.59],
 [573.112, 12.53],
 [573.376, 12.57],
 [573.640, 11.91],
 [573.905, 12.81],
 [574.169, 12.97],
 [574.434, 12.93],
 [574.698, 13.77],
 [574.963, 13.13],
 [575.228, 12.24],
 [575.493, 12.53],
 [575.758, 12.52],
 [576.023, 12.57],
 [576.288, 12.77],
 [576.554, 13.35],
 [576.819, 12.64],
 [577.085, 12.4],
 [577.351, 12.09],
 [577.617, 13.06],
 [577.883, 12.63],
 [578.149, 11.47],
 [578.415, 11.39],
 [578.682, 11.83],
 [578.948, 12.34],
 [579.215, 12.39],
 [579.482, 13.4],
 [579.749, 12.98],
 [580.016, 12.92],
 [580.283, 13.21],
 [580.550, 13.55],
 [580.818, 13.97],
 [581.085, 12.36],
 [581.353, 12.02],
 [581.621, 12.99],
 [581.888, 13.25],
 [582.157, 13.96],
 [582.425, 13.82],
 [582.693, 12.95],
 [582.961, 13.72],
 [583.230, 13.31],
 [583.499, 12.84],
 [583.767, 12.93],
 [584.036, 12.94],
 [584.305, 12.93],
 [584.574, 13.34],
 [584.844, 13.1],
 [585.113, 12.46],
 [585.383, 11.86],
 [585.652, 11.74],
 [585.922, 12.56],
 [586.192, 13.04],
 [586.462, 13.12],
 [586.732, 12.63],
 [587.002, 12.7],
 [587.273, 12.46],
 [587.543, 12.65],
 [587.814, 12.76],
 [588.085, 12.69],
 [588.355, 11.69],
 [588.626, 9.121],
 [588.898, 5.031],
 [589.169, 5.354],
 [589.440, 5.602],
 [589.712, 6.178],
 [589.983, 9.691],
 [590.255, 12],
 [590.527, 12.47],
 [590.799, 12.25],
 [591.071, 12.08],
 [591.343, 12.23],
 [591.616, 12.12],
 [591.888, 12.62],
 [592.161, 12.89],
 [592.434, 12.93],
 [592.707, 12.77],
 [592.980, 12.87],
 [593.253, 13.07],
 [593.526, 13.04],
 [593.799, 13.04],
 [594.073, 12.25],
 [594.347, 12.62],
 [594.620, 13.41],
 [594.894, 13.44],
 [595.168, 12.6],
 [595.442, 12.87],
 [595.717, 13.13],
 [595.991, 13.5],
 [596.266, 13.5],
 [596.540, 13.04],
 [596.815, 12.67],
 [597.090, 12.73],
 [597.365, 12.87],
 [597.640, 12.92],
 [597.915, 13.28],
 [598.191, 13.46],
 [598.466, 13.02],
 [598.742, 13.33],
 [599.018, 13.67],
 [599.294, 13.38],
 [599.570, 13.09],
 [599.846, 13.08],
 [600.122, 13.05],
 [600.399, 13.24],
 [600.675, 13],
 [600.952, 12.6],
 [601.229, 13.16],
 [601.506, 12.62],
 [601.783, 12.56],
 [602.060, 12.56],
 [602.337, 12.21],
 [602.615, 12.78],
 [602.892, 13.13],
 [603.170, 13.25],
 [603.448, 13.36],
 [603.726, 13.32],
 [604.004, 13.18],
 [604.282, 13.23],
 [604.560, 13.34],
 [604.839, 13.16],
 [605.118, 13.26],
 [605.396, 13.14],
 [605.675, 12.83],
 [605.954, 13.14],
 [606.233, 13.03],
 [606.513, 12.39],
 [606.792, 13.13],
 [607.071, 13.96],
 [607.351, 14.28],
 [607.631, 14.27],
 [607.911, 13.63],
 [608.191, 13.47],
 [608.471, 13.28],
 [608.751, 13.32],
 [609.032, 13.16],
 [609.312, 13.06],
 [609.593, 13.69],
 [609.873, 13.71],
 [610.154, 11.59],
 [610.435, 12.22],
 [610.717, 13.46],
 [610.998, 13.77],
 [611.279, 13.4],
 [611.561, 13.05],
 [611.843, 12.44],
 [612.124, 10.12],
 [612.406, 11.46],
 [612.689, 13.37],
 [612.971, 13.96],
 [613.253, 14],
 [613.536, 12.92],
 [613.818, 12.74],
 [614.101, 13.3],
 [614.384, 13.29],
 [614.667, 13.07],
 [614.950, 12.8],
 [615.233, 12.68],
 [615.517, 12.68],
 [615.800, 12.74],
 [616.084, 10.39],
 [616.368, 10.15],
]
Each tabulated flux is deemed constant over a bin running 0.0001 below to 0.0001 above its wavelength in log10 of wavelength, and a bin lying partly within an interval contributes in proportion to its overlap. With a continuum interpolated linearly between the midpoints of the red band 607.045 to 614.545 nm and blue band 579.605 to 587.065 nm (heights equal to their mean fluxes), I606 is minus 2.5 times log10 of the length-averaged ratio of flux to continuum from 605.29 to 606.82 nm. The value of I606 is 0.02 mag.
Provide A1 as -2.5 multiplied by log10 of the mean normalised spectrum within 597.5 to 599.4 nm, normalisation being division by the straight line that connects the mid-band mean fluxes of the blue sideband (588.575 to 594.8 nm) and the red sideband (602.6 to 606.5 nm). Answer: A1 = -0.093 mag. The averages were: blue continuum 11.2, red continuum 13.1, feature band 13.3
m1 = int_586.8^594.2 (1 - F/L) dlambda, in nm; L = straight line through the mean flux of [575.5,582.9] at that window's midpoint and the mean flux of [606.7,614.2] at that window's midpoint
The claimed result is 0.93 nm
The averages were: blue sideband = 12.8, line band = 11.3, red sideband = 13.1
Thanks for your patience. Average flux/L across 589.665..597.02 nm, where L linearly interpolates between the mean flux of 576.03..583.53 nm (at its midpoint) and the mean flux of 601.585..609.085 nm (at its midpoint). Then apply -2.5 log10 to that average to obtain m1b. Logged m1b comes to 0.05 mag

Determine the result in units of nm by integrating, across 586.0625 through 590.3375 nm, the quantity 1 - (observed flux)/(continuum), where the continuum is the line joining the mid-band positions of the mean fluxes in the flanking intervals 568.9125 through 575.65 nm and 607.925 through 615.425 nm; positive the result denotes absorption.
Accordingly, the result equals 0.77 nm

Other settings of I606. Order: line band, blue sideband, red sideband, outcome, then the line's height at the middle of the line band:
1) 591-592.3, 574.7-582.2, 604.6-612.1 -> 0.04 mag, 12.9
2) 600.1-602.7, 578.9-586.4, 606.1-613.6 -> 0.03 mag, 13.1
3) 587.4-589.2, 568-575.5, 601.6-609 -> 0.25 mag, 12.8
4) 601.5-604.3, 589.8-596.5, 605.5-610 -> 0.02 mag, 13.1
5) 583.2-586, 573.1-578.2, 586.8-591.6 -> -0.13 mag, 11.2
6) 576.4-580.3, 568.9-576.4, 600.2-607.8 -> 0.01 mag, 12.6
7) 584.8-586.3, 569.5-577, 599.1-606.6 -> 0.02 mag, 12.7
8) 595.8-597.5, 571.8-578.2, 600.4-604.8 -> -0.01 mag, 12.9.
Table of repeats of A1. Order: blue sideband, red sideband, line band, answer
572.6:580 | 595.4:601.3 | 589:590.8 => 0.42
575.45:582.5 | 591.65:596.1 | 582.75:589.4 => 0.08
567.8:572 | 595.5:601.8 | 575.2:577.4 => -0.02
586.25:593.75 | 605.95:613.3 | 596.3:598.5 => -0.09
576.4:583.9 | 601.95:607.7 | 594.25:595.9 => 0.00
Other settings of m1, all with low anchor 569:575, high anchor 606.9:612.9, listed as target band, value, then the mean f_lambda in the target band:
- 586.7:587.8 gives 0.01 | 12.6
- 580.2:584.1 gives -0.17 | 13.2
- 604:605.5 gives -0.03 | 13.2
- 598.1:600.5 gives -0.06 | 13.3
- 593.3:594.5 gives 0.00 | 12.8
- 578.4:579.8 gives 0.02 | 12.4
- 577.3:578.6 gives 0.05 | 12.1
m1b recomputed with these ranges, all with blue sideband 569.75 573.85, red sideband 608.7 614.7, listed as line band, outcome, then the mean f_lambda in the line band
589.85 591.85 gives 0.06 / 11.9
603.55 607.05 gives -0.03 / 13.1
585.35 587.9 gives -0.01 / 12.6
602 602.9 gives 0.01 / 12.6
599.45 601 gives -0.03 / 13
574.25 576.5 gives -0.05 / 12.8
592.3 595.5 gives -0.03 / 12.9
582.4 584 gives -0.07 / 13.2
